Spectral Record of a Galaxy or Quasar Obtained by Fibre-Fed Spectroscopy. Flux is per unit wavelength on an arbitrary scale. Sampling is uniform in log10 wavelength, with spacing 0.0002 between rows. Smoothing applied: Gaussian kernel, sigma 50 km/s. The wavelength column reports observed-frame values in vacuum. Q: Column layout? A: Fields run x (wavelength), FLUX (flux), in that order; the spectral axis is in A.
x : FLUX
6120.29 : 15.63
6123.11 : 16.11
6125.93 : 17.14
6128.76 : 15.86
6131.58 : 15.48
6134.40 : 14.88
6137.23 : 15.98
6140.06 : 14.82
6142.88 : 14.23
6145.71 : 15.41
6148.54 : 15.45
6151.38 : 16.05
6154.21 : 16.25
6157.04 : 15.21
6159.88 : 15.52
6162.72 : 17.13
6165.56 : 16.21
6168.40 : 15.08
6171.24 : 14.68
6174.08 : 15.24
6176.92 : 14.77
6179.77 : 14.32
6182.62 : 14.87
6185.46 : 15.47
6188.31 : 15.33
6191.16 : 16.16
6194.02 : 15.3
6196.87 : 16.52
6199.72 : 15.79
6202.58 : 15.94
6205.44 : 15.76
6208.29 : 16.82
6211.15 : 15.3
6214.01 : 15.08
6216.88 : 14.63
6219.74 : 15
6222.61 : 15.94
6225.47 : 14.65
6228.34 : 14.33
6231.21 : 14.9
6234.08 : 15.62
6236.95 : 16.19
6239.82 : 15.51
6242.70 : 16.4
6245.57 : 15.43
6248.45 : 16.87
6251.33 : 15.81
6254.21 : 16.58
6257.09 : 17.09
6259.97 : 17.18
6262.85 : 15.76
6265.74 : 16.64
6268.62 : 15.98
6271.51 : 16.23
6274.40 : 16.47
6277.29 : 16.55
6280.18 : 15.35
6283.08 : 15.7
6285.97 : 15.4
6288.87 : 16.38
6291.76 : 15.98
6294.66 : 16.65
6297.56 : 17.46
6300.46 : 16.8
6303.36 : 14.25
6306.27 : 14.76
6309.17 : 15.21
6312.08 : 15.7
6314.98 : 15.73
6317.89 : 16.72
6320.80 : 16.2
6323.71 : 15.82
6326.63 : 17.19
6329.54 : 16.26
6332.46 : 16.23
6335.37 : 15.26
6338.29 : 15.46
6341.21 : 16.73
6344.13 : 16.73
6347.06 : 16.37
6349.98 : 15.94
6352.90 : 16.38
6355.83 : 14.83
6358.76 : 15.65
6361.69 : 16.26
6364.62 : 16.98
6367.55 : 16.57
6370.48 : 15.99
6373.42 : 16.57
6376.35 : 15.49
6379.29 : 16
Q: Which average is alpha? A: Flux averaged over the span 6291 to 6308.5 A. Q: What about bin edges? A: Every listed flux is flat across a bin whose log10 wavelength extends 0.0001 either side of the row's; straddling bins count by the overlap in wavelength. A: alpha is 15.9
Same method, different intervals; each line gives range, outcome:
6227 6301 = 16.1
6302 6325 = 15.6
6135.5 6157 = 15.4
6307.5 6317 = 15.6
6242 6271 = 16.4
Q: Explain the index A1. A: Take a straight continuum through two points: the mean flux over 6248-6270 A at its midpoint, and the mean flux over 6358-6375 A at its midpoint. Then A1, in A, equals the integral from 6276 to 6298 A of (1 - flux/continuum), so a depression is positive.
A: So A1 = 0.4 A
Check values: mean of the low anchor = 16.5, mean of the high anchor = 16.4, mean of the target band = 16.1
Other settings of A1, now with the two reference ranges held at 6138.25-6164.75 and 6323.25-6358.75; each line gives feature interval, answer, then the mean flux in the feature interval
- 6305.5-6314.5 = 0.39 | 15.3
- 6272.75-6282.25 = -0.11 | 16.1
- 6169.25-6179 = 0.48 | 14.9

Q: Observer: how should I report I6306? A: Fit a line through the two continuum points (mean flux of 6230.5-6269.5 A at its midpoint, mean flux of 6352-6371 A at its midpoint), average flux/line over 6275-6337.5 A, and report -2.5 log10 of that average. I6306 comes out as 0.01 mag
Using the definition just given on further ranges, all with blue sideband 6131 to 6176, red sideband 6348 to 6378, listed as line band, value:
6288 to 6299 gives -0.051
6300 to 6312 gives 0.051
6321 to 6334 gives -0.026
